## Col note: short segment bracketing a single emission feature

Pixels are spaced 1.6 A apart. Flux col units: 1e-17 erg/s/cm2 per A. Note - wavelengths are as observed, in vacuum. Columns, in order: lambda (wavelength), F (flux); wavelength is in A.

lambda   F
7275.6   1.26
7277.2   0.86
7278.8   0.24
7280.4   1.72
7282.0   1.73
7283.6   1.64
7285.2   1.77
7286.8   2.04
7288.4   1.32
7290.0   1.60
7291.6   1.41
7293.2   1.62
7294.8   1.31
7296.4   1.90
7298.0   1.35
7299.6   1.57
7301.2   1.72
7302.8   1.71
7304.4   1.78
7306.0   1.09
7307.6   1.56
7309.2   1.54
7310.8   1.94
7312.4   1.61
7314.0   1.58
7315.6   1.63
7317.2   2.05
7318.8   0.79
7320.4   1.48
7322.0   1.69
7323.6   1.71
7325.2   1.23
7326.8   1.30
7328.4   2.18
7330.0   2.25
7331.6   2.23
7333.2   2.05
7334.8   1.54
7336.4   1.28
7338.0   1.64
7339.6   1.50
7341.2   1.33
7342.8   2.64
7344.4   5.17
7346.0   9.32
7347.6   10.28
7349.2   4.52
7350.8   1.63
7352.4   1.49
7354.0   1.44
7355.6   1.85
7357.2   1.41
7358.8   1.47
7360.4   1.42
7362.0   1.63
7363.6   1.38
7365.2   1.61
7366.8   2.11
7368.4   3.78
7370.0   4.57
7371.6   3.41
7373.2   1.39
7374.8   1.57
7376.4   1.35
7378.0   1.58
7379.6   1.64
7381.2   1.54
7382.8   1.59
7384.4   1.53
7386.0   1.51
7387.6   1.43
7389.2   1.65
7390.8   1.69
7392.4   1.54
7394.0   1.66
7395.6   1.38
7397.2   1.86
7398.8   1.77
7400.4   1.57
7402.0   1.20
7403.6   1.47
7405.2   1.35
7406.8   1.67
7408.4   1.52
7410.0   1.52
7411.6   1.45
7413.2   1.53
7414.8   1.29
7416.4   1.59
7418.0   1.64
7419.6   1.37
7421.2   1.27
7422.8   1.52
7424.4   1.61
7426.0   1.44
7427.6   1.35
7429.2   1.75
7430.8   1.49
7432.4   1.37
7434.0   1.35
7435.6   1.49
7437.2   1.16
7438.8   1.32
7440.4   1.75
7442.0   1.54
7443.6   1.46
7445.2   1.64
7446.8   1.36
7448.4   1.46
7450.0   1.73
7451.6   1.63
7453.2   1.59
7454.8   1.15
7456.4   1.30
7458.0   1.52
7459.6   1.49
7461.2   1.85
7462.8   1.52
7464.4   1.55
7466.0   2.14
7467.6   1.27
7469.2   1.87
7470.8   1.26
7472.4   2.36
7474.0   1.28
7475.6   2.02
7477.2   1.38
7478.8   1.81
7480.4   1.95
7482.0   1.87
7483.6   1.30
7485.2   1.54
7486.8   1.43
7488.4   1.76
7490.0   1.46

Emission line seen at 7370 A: [N II] 6583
